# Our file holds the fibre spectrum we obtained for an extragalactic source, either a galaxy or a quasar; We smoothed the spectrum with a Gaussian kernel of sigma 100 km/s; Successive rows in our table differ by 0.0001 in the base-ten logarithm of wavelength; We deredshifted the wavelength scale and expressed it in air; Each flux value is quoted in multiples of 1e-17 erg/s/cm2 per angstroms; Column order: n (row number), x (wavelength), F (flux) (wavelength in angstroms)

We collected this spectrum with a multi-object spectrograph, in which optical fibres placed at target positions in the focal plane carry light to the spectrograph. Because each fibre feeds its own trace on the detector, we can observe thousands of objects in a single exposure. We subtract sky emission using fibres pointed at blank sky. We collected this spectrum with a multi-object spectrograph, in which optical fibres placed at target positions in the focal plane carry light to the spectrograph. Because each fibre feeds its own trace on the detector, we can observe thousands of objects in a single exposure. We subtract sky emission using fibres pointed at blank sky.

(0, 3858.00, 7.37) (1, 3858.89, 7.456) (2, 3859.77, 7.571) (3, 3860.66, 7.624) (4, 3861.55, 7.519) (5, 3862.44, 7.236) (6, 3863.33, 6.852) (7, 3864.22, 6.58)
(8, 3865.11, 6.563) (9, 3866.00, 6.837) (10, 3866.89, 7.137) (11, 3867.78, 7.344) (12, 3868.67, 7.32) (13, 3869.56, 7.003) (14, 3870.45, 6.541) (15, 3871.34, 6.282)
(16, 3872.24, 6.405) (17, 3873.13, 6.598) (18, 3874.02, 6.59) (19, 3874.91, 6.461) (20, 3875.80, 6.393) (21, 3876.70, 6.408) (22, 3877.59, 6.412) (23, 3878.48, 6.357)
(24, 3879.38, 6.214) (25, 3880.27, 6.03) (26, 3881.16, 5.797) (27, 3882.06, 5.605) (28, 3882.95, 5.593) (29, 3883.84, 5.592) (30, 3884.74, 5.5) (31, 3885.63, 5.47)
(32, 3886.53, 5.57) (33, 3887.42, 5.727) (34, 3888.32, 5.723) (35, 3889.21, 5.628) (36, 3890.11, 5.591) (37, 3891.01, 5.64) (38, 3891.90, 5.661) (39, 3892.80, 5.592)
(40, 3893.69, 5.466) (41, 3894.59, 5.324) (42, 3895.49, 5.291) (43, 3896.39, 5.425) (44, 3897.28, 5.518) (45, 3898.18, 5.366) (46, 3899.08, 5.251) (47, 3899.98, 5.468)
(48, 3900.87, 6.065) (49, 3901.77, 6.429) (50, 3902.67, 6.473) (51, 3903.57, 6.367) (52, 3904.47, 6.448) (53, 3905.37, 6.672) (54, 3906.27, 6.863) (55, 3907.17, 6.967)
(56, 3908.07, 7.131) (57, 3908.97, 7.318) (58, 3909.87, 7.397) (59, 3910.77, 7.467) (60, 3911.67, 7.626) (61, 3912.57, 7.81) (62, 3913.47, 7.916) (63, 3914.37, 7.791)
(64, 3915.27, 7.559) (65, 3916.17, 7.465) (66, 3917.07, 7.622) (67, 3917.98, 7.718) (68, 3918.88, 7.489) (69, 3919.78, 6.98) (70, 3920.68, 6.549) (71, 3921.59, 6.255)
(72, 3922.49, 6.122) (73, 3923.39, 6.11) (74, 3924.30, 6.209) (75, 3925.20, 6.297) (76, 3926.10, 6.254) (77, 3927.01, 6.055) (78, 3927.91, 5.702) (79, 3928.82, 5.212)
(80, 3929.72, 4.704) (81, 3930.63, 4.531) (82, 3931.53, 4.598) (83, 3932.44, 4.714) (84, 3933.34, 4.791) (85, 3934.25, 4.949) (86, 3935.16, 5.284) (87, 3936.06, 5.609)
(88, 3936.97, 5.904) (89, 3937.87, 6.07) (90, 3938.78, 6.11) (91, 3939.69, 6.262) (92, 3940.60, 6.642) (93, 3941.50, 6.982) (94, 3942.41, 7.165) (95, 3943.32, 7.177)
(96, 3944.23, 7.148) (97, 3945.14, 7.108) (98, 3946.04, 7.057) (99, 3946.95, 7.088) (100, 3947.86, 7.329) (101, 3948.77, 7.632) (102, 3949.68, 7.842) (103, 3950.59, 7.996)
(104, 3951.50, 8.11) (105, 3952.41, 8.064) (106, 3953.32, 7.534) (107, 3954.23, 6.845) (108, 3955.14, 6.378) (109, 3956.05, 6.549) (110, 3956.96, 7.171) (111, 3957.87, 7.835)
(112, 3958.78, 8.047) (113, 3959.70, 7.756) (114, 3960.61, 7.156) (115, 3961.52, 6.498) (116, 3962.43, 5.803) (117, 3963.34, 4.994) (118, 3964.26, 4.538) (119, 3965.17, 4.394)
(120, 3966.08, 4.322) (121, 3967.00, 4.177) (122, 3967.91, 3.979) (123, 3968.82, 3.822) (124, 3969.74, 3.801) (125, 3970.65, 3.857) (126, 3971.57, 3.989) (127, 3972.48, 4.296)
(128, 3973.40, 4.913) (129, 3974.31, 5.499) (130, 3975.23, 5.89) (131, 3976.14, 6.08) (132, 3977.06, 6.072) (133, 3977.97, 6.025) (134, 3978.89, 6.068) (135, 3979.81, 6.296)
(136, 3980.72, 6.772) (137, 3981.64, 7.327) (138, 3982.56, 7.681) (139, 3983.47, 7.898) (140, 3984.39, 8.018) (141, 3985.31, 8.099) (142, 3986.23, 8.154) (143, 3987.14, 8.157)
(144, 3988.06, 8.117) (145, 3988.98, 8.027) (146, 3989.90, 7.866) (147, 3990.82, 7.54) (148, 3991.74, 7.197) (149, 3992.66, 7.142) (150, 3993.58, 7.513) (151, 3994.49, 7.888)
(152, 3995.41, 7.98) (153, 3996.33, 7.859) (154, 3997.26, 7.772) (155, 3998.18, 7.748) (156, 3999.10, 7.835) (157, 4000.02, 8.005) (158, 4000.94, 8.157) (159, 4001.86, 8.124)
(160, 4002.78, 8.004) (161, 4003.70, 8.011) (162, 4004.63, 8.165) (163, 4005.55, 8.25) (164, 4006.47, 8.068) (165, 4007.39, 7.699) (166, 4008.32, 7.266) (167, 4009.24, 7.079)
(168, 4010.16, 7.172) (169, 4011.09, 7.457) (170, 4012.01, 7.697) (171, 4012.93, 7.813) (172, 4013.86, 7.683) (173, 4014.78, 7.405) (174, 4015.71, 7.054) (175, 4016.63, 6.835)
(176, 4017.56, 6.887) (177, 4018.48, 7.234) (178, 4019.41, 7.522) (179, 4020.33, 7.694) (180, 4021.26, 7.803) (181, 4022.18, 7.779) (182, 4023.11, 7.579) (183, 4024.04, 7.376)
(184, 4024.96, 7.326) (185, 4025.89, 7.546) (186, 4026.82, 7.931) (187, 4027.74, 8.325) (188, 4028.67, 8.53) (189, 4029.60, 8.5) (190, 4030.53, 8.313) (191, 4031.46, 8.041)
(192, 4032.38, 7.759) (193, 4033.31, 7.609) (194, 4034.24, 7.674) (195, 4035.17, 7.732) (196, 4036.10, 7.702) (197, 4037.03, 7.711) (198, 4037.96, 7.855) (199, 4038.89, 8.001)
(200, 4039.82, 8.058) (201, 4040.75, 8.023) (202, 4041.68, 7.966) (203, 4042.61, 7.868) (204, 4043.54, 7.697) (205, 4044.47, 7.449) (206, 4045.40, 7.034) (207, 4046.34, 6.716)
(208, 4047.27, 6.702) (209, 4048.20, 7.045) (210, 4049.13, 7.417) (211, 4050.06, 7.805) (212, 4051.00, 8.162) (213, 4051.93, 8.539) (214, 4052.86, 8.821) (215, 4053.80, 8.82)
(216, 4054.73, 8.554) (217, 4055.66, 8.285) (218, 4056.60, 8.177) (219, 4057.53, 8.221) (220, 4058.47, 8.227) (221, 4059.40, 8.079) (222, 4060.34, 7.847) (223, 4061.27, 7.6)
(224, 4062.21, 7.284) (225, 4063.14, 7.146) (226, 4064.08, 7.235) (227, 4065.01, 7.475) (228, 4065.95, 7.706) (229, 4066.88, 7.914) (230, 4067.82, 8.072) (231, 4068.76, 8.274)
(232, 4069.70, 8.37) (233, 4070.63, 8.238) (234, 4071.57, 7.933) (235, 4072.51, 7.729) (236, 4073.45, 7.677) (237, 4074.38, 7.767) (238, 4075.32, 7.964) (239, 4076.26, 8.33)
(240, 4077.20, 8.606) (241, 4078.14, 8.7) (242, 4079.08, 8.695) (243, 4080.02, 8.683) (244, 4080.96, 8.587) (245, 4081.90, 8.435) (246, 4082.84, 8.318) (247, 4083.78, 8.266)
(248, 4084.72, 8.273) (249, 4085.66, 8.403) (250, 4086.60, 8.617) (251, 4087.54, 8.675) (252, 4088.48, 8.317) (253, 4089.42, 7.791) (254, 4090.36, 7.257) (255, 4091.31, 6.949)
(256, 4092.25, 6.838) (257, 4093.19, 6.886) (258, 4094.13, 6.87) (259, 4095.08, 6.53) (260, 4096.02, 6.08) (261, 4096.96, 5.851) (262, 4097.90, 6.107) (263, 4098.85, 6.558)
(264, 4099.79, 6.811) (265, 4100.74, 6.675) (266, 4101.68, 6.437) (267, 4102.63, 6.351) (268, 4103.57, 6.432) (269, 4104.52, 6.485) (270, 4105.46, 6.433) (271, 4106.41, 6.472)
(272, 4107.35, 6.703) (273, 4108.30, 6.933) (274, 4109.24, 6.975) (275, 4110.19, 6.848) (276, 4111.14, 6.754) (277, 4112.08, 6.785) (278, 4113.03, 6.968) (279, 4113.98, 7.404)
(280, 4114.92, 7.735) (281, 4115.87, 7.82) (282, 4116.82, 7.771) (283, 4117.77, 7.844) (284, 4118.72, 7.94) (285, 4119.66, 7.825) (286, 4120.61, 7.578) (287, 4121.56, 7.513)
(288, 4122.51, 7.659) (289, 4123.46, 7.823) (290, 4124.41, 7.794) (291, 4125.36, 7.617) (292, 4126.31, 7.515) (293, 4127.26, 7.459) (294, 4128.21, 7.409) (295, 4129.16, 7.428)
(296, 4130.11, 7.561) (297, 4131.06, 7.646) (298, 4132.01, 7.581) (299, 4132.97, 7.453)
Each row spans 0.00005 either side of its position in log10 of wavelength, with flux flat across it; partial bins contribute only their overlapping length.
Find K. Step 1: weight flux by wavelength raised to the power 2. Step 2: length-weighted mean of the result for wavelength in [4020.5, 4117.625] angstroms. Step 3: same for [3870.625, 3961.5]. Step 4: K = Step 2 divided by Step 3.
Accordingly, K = 1.28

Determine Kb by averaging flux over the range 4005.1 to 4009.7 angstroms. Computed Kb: 7.68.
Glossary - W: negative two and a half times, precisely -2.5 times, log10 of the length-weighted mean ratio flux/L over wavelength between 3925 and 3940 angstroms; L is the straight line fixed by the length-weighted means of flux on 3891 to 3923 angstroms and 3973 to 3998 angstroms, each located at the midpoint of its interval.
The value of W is 0.24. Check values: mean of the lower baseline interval 6.58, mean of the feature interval 5.45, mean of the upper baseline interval 7.19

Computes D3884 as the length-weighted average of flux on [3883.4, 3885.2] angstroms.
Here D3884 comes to 5.54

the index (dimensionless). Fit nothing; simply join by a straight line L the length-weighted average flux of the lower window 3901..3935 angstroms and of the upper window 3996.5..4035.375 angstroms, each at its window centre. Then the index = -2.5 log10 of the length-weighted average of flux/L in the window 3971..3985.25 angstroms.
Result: 0.167 mag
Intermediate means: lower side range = 6.48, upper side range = 7.73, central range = 6.22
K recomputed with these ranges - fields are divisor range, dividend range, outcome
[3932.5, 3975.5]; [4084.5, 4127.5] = 1.27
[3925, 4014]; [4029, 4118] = 1.20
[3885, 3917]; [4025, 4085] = 1.36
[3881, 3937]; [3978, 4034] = 1.32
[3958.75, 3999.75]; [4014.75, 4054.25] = 1.23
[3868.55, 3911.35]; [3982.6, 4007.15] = 1.36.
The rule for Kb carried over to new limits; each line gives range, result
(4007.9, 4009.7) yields 7.19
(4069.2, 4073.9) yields 7.99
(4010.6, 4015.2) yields 7.61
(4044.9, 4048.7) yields 6.88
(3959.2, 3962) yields 7.13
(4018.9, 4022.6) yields 7.7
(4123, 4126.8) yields 7.68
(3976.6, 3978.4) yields 6.06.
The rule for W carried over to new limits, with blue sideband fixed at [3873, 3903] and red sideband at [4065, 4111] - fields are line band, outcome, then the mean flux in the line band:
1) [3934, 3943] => 0.02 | 6.14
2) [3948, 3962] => -0.16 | 7.42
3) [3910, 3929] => -0.14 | 6.9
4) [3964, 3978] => 0.36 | 4.69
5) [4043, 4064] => -0.09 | 7.79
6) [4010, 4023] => -0.08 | 7.44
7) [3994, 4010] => -0.16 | 7.87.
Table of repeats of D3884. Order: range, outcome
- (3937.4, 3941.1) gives 6.29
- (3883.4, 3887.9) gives 5.57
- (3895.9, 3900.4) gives 5.4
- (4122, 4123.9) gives 7.73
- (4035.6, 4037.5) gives 7.7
